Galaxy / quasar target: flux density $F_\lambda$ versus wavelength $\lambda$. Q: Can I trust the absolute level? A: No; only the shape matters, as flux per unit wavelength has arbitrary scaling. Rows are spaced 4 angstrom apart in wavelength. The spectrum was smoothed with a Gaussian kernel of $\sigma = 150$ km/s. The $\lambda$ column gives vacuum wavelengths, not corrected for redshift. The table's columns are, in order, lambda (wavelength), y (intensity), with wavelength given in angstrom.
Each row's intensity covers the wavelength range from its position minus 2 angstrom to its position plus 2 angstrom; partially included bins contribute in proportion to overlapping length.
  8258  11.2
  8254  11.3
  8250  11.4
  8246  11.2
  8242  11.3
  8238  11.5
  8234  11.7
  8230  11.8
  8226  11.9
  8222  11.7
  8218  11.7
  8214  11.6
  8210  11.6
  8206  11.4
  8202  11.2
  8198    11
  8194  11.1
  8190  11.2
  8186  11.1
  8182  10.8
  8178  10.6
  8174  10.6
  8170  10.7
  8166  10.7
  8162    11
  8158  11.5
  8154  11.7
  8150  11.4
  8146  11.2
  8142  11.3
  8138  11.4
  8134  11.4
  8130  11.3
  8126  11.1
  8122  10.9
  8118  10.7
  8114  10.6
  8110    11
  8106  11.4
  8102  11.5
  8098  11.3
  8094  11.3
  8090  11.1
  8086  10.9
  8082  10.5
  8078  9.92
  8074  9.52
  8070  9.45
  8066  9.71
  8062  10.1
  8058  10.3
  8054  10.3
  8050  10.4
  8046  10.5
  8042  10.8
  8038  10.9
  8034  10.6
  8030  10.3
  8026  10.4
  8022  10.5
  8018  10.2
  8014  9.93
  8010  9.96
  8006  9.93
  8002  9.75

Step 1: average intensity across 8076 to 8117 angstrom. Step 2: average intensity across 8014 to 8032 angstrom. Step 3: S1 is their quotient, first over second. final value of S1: 1.06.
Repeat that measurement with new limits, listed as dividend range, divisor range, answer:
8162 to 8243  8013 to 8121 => 1.07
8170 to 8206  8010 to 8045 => 1.05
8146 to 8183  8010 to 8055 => 1.06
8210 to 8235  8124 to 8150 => 1.04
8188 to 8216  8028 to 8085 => 1.10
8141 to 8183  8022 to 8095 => 1.06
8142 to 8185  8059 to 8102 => 1.06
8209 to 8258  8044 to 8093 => 1.13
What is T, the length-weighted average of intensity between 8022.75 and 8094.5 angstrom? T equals 10.4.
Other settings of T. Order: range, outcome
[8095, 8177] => 11.1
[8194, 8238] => 11.5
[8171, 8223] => 11.2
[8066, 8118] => 10.7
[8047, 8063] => 10.3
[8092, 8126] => 11.1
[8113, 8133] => 11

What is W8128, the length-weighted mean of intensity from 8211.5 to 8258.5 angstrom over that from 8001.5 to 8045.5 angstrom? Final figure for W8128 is 1.12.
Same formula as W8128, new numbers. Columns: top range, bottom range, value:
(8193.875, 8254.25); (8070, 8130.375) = 1.06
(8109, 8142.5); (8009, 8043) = 1.06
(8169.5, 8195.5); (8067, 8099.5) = 1.04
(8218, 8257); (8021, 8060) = 1.10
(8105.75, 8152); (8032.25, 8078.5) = 1.09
